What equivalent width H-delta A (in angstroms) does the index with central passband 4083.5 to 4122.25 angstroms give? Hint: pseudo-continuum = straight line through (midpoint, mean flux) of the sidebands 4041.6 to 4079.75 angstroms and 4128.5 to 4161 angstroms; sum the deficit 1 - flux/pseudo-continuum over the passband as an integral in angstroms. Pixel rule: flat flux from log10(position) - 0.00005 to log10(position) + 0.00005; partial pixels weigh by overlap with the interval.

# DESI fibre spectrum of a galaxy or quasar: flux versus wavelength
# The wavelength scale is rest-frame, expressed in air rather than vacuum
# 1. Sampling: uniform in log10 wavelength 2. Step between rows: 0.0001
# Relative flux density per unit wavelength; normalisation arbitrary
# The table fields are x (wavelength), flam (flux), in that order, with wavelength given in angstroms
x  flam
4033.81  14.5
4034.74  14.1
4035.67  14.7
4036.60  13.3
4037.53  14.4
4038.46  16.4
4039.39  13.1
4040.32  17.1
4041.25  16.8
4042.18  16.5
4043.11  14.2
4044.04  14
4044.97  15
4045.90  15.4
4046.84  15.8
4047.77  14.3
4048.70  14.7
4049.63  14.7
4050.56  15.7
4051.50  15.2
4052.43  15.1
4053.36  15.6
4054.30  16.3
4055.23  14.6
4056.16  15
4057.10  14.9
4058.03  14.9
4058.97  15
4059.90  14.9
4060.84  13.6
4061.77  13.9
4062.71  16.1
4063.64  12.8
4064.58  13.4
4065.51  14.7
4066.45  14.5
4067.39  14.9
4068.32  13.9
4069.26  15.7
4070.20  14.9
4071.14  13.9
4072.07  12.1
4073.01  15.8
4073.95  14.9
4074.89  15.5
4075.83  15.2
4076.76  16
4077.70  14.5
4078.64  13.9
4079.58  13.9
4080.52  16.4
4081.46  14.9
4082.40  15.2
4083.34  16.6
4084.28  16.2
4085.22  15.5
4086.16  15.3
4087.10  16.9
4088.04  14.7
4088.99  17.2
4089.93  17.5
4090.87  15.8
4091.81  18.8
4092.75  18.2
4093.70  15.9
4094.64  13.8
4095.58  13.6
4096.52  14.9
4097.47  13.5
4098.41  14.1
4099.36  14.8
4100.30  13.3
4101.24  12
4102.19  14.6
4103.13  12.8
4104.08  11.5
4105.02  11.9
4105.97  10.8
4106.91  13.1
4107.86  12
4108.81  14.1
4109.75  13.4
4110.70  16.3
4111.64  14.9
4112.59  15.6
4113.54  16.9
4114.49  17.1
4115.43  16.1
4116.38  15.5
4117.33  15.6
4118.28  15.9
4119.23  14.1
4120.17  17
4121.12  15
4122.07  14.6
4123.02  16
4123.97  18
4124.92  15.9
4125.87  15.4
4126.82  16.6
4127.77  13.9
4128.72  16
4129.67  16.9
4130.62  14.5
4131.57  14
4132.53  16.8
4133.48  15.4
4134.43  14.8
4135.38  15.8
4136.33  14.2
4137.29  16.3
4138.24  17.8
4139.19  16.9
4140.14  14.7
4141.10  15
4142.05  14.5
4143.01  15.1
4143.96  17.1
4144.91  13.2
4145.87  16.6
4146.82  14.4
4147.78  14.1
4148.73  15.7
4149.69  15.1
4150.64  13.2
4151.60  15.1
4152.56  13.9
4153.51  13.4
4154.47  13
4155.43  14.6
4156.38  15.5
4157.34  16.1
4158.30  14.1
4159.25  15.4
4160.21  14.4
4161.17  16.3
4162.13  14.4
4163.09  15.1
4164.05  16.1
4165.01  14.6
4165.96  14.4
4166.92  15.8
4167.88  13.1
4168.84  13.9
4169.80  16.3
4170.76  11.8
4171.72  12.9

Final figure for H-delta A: 0.1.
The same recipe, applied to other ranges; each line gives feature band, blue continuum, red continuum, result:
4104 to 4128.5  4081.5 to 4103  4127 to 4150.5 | 0.6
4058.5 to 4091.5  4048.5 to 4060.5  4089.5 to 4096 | 1.4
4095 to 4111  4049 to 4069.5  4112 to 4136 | 2.2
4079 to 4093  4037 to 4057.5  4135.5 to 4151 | -0.8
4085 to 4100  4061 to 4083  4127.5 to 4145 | -0.7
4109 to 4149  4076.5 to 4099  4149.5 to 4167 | -1.3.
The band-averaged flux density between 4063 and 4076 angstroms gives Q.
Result 14.4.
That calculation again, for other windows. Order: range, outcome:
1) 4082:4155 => 15.1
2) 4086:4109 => 14.4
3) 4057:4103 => 15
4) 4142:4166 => 14.8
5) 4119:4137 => 15.5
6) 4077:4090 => 15.6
